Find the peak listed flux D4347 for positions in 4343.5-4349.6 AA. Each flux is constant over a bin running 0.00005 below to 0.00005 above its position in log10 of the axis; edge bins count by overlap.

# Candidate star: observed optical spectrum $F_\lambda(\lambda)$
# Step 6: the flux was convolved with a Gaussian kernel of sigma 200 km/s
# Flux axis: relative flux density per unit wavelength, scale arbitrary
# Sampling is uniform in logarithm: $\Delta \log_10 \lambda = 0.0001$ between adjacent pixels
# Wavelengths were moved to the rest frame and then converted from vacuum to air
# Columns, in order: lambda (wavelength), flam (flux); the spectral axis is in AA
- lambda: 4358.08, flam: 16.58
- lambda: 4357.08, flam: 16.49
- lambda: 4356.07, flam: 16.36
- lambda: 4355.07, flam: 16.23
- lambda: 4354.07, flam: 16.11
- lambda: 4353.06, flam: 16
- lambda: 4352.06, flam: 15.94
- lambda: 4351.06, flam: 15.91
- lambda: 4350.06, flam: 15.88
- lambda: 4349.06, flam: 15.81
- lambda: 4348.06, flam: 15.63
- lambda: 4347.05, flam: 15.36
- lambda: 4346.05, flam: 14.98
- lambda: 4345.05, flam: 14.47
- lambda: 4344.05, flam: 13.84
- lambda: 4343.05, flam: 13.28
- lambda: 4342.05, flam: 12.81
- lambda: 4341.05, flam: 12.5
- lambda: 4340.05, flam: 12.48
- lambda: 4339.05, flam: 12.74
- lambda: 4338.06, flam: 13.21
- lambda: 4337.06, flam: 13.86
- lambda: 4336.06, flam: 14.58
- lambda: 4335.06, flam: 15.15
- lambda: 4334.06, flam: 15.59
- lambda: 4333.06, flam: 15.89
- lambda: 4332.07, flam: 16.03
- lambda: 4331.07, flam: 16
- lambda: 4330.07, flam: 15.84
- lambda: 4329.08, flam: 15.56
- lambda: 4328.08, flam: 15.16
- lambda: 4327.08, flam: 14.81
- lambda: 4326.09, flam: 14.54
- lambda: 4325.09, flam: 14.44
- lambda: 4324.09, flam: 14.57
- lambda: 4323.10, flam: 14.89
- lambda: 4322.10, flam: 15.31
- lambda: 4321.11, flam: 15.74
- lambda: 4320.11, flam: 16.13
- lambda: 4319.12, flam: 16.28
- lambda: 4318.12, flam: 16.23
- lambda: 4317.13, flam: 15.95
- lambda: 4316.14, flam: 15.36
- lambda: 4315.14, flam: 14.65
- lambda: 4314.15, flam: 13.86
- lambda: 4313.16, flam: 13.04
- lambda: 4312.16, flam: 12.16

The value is 15.81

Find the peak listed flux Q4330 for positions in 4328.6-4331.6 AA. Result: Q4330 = 16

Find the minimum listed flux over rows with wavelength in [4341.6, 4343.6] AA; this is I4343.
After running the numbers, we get 12.81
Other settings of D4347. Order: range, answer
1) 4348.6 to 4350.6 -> 15.88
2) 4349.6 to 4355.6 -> 16.23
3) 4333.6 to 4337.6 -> 15.59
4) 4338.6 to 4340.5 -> 12.74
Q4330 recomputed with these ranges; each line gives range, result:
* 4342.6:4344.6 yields 13.84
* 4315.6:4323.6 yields 16.28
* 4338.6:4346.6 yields 14.98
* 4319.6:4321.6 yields 16.13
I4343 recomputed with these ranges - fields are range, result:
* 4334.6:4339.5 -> 12.74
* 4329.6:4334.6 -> 15.59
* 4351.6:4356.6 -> 15.94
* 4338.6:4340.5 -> 12.48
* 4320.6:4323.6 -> 14.89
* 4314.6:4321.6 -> 14.65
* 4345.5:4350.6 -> 14.98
